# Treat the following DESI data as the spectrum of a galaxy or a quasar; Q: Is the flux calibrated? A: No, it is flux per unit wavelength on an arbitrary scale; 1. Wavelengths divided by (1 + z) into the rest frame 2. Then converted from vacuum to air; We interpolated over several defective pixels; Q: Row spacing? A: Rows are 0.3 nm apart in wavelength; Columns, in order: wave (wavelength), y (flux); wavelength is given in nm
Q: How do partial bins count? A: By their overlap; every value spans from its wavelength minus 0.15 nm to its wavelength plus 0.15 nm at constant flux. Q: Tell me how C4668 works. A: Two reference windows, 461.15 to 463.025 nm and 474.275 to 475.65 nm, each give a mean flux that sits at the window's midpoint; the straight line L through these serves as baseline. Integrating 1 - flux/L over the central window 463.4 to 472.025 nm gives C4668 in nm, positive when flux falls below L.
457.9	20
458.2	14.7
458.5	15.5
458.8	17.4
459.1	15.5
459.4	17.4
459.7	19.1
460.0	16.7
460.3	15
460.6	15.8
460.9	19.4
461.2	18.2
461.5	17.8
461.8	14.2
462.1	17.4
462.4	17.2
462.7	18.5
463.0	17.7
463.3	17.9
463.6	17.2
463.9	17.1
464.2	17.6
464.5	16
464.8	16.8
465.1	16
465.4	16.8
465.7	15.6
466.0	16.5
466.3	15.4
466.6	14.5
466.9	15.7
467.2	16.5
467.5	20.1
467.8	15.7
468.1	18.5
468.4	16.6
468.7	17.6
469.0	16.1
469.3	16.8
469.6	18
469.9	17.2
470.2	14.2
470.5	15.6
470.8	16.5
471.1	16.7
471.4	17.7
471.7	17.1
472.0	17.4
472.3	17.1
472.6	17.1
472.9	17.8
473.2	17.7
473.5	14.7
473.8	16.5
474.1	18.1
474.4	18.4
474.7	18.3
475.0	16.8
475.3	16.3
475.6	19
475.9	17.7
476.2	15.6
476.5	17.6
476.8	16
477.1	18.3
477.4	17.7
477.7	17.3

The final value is 0.36 nm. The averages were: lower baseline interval 17.2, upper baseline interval 17.7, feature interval 16.7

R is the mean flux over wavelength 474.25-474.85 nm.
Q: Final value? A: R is 18.3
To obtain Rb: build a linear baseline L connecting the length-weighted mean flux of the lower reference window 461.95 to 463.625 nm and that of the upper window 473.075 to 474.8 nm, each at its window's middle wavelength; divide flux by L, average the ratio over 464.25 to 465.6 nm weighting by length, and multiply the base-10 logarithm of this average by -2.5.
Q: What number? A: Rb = 0.07 mag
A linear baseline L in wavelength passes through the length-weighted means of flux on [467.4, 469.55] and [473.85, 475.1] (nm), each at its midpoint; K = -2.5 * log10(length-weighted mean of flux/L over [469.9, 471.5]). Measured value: 0.08 mag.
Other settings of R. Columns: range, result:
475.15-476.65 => 17.2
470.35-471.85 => 16.7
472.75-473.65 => 16.7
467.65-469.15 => 16.9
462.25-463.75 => 17.7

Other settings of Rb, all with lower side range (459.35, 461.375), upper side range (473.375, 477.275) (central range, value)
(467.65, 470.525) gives 0.04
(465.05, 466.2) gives 0.07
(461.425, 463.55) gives 0.01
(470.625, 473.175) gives 0.00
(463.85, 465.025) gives 0.03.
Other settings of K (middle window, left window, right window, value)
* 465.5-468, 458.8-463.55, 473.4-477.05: 0.056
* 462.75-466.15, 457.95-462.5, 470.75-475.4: 0.003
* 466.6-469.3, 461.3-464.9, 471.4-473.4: 0.019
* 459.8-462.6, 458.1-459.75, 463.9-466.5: -0.031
